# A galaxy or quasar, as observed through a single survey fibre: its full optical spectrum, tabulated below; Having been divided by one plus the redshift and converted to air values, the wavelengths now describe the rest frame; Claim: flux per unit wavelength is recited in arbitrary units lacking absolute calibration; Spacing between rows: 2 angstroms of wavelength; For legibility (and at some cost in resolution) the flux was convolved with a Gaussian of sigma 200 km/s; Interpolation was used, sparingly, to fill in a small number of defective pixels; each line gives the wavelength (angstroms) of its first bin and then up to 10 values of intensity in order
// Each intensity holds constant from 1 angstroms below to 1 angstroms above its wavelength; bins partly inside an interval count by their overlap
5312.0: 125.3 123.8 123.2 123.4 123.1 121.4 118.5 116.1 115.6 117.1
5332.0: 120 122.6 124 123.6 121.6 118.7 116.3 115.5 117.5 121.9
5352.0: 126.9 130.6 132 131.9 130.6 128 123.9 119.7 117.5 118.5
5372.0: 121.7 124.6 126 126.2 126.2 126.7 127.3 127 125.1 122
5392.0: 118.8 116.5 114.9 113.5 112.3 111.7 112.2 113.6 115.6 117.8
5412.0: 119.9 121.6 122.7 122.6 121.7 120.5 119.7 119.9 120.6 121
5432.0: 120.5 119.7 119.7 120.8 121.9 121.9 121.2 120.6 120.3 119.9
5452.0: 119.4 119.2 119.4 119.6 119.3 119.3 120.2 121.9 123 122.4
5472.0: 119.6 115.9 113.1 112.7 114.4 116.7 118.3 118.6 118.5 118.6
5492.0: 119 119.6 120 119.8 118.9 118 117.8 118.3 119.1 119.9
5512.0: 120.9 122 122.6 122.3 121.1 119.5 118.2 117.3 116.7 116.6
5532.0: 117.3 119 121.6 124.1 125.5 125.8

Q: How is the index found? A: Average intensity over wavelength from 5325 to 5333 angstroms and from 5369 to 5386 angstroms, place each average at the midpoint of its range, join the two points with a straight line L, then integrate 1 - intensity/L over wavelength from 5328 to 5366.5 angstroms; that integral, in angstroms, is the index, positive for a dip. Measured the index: -1.0 angstroms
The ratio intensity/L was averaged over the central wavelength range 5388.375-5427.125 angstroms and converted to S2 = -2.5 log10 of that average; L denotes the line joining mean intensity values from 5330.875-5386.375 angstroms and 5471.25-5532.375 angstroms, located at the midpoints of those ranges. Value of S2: 0.04 mag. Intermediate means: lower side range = 124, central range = 118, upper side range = 118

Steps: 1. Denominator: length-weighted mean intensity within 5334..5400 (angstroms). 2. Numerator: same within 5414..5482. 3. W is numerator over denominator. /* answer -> 1.0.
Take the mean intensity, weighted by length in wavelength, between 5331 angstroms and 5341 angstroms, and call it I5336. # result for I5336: 122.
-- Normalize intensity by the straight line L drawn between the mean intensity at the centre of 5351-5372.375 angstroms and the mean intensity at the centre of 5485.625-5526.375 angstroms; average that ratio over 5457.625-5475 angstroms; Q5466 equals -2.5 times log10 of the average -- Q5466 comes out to 0.01 mag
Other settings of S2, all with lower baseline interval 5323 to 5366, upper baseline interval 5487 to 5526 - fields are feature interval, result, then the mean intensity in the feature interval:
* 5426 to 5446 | 0.00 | 121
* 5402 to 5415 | 0.05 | 116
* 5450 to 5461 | 0.01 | 119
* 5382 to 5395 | -0.01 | 123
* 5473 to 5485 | 0.05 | 115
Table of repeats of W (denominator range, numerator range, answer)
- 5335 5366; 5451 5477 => 0.96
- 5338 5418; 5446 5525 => 0.98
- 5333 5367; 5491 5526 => 0.97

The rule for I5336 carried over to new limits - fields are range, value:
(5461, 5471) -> 121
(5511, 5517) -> 122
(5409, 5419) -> 121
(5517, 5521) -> 122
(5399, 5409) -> 113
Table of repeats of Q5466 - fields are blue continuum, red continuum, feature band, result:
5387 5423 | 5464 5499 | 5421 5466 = -0.019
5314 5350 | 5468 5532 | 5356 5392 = -0.046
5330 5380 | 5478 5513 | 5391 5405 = 0.069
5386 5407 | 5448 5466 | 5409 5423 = -0.031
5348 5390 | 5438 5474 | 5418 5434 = 0.013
